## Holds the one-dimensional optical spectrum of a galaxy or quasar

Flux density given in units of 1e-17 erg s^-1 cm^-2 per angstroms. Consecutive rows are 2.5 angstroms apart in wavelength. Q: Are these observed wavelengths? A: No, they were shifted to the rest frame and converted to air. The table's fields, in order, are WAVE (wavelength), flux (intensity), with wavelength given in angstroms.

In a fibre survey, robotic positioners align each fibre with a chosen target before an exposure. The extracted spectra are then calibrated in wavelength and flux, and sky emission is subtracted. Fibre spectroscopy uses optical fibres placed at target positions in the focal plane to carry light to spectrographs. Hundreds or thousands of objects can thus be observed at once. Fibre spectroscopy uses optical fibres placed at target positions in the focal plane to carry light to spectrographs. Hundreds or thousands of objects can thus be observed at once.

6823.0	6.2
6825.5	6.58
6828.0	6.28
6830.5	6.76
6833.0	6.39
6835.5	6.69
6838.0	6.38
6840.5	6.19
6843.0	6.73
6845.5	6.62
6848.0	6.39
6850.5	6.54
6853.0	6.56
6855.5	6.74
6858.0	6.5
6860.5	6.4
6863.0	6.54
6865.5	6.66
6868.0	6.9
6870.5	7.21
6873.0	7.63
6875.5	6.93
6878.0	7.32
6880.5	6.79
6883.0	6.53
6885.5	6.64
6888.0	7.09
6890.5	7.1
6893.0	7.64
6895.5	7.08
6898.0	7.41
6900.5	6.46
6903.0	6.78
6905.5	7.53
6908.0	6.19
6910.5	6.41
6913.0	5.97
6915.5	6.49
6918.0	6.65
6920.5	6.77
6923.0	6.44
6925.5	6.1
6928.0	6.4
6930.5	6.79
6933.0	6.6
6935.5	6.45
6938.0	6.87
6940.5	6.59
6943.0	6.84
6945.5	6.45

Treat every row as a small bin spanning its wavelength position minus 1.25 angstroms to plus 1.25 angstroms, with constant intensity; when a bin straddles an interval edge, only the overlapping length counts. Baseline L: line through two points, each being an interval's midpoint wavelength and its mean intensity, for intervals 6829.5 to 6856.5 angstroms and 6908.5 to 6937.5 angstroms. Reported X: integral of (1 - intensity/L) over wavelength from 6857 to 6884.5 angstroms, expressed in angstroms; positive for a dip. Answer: -1.4 angstroms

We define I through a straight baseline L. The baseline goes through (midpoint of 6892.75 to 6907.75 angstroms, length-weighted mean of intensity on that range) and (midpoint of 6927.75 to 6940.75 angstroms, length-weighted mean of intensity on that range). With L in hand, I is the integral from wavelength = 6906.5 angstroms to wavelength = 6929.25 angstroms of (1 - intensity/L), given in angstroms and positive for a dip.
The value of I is 1.5 angstroms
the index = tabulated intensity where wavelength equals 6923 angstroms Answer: 6.44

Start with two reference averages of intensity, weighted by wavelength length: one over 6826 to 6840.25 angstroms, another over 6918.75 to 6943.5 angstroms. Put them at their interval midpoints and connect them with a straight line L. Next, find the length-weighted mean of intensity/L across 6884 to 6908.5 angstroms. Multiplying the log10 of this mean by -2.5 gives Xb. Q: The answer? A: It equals -0.07 mag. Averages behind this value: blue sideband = 6.48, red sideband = 6.58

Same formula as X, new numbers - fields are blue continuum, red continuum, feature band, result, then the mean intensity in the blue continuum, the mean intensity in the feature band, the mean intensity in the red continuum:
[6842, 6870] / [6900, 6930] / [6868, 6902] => -2.5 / 6.61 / 7.06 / 6.52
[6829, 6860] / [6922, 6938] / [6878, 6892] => -0.8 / 6.54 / 6.89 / 6.5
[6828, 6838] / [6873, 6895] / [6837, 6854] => 0.5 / 6.54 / 6.49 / 7.04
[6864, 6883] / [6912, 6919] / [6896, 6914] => -0.5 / 7.02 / 6.71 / 6.37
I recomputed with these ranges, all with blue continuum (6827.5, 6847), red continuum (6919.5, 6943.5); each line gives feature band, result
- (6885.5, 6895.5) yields -1.0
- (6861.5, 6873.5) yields -0.7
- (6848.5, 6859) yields -0.1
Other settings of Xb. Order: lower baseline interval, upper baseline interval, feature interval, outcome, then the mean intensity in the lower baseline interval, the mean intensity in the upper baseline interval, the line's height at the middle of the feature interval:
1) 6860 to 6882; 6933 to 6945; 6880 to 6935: 0.013 mag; 6.94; 6.66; 6.79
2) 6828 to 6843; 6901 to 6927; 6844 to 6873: -0.031 mag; 6.49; 6.53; 6.5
